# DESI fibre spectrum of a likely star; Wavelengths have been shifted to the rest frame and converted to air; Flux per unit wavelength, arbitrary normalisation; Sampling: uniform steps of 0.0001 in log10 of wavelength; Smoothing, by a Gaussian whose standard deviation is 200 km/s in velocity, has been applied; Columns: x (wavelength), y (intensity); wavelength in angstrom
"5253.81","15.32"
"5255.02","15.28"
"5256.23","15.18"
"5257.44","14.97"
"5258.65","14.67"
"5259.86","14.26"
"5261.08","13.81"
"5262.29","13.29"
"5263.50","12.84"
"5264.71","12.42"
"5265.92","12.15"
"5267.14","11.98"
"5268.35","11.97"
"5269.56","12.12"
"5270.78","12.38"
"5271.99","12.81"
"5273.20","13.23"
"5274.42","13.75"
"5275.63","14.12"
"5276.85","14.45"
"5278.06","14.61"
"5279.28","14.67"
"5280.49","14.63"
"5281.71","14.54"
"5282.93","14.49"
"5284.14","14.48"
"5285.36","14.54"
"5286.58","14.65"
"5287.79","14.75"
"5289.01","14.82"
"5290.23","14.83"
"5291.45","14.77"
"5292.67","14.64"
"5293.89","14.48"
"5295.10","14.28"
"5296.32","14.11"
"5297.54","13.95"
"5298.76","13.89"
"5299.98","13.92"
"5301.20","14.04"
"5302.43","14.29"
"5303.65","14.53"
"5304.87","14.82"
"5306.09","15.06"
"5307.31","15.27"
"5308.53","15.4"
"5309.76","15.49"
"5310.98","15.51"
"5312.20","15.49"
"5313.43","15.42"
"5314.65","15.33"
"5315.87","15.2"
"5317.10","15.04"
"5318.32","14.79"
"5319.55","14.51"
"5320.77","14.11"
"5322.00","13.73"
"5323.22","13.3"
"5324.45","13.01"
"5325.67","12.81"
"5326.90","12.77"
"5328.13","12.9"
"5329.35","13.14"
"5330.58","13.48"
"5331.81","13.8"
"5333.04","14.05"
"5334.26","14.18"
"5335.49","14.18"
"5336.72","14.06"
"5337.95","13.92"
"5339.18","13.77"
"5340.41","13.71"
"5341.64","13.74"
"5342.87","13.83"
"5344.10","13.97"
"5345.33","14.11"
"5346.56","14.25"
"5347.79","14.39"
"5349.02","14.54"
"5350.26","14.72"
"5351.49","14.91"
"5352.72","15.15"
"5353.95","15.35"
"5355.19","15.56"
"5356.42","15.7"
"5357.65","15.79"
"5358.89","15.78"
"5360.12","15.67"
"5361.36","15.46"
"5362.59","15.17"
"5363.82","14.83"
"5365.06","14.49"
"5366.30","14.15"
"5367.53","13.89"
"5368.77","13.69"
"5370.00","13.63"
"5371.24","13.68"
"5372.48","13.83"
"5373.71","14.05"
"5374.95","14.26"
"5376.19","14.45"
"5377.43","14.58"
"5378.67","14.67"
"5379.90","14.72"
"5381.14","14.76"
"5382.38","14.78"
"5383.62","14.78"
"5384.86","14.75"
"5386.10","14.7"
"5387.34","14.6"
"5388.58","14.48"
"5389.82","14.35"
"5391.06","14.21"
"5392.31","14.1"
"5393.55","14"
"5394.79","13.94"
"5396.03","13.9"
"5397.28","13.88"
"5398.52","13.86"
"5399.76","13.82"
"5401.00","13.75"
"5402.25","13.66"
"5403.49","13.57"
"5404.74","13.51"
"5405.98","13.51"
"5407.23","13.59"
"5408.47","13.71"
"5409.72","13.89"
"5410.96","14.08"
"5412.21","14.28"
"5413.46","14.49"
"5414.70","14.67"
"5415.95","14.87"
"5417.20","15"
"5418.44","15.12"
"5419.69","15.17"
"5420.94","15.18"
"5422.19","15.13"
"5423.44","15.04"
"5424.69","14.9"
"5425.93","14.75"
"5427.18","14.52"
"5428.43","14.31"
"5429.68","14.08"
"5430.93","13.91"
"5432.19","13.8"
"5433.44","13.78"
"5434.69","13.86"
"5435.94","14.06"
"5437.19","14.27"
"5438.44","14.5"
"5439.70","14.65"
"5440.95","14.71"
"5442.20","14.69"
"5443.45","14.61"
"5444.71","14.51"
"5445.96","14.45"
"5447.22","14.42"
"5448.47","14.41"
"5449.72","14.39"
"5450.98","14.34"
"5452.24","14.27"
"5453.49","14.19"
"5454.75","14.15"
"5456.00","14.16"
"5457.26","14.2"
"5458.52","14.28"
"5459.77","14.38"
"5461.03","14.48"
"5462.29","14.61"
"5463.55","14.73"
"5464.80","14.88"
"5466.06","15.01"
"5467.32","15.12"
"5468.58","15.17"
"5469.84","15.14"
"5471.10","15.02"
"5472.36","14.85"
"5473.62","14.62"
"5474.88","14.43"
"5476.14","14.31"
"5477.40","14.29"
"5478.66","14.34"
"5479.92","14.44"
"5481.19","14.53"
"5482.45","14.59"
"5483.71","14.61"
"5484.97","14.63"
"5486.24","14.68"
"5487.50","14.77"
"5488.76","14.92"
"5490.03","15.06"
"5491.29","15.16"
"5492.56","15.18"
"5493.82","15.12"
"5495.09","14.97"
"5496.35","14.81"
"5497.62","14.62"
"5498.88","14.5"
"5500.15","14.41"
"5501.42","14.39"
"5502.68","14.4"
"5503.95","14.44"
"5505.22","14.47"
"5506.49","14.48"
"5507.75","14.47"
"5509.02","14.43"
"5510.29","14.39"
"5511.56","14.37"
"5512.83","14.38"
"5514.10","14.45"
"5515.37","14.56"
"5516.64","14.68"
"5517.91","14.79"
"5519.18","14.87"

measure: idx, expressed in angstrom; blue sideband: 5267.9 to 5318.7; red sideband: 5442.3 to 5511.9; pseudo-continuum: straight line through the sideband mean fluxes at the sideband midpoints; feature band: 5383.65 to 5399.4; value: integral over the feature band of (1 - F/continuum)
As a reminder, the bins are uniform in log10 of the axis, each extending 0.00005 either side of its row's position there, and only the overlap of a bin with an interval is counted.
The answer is 0.3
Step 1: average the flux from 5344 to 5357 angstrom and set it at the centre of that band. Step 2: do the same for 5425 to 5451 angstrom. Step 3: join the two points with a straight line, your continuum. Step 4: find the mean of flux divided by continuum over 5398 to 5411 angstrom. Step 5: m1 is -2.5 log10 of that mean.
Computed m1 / 0.06 mag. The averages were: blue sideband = 14.8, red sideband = 14.3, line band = 13.7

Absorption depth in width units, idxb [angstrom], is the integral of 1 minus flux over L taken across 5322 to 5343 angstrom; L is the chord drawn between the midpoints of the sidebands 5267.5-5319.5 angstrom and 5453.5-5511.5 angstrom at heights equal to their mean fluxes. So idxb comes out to 1.3 angstrom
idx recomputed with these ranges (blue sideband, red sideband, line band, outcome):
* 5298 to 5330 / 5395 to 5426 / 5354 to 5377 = -0.6 angstrom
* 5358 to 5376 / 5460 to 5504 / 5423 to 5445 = 0.4 angstrom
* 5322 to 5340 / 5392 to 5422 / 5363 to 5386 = -0.7 angstrom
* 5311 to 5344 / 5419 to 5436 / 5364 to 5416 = 0.6 angstrom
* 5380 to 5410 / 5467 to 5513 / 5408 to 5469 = -0.6 angstrom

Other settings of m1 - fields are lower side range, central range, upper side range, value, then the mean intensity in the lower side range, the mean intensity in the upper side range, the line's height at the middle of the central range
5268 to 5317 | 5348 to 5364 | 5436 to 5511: -0.06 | 14.4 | 14.6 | 14.5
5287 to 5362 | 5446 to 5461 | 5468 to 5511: 0.02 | 14.5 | 14.7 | 14.6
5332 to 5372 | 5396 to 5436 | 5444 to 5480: 0.02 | 14.5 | 14.5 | 14.5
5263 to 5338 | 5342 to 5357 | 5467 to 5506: -0.03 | 14.1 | 14.7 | 14.2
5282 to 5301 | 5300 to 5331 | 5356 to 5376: 0.01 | 14.4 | 14.6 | 14.5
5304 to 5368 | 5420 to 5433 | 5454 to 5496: 0.00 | 14.5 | 14.7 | 14.6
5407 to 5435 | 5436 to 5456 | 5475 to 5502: 0.01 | 14.5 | 14.7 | 14.5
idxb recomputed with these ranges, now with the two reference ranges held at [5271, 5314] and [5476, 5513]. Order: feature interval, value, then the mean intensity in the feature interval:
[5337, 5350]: 0.4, 14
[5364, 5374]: 0.4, 14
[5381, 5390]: -0.1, 14.7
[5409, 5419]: 0.0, 14.5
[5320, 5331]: 1.0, 13.3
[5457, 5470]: -0.1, 14.7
